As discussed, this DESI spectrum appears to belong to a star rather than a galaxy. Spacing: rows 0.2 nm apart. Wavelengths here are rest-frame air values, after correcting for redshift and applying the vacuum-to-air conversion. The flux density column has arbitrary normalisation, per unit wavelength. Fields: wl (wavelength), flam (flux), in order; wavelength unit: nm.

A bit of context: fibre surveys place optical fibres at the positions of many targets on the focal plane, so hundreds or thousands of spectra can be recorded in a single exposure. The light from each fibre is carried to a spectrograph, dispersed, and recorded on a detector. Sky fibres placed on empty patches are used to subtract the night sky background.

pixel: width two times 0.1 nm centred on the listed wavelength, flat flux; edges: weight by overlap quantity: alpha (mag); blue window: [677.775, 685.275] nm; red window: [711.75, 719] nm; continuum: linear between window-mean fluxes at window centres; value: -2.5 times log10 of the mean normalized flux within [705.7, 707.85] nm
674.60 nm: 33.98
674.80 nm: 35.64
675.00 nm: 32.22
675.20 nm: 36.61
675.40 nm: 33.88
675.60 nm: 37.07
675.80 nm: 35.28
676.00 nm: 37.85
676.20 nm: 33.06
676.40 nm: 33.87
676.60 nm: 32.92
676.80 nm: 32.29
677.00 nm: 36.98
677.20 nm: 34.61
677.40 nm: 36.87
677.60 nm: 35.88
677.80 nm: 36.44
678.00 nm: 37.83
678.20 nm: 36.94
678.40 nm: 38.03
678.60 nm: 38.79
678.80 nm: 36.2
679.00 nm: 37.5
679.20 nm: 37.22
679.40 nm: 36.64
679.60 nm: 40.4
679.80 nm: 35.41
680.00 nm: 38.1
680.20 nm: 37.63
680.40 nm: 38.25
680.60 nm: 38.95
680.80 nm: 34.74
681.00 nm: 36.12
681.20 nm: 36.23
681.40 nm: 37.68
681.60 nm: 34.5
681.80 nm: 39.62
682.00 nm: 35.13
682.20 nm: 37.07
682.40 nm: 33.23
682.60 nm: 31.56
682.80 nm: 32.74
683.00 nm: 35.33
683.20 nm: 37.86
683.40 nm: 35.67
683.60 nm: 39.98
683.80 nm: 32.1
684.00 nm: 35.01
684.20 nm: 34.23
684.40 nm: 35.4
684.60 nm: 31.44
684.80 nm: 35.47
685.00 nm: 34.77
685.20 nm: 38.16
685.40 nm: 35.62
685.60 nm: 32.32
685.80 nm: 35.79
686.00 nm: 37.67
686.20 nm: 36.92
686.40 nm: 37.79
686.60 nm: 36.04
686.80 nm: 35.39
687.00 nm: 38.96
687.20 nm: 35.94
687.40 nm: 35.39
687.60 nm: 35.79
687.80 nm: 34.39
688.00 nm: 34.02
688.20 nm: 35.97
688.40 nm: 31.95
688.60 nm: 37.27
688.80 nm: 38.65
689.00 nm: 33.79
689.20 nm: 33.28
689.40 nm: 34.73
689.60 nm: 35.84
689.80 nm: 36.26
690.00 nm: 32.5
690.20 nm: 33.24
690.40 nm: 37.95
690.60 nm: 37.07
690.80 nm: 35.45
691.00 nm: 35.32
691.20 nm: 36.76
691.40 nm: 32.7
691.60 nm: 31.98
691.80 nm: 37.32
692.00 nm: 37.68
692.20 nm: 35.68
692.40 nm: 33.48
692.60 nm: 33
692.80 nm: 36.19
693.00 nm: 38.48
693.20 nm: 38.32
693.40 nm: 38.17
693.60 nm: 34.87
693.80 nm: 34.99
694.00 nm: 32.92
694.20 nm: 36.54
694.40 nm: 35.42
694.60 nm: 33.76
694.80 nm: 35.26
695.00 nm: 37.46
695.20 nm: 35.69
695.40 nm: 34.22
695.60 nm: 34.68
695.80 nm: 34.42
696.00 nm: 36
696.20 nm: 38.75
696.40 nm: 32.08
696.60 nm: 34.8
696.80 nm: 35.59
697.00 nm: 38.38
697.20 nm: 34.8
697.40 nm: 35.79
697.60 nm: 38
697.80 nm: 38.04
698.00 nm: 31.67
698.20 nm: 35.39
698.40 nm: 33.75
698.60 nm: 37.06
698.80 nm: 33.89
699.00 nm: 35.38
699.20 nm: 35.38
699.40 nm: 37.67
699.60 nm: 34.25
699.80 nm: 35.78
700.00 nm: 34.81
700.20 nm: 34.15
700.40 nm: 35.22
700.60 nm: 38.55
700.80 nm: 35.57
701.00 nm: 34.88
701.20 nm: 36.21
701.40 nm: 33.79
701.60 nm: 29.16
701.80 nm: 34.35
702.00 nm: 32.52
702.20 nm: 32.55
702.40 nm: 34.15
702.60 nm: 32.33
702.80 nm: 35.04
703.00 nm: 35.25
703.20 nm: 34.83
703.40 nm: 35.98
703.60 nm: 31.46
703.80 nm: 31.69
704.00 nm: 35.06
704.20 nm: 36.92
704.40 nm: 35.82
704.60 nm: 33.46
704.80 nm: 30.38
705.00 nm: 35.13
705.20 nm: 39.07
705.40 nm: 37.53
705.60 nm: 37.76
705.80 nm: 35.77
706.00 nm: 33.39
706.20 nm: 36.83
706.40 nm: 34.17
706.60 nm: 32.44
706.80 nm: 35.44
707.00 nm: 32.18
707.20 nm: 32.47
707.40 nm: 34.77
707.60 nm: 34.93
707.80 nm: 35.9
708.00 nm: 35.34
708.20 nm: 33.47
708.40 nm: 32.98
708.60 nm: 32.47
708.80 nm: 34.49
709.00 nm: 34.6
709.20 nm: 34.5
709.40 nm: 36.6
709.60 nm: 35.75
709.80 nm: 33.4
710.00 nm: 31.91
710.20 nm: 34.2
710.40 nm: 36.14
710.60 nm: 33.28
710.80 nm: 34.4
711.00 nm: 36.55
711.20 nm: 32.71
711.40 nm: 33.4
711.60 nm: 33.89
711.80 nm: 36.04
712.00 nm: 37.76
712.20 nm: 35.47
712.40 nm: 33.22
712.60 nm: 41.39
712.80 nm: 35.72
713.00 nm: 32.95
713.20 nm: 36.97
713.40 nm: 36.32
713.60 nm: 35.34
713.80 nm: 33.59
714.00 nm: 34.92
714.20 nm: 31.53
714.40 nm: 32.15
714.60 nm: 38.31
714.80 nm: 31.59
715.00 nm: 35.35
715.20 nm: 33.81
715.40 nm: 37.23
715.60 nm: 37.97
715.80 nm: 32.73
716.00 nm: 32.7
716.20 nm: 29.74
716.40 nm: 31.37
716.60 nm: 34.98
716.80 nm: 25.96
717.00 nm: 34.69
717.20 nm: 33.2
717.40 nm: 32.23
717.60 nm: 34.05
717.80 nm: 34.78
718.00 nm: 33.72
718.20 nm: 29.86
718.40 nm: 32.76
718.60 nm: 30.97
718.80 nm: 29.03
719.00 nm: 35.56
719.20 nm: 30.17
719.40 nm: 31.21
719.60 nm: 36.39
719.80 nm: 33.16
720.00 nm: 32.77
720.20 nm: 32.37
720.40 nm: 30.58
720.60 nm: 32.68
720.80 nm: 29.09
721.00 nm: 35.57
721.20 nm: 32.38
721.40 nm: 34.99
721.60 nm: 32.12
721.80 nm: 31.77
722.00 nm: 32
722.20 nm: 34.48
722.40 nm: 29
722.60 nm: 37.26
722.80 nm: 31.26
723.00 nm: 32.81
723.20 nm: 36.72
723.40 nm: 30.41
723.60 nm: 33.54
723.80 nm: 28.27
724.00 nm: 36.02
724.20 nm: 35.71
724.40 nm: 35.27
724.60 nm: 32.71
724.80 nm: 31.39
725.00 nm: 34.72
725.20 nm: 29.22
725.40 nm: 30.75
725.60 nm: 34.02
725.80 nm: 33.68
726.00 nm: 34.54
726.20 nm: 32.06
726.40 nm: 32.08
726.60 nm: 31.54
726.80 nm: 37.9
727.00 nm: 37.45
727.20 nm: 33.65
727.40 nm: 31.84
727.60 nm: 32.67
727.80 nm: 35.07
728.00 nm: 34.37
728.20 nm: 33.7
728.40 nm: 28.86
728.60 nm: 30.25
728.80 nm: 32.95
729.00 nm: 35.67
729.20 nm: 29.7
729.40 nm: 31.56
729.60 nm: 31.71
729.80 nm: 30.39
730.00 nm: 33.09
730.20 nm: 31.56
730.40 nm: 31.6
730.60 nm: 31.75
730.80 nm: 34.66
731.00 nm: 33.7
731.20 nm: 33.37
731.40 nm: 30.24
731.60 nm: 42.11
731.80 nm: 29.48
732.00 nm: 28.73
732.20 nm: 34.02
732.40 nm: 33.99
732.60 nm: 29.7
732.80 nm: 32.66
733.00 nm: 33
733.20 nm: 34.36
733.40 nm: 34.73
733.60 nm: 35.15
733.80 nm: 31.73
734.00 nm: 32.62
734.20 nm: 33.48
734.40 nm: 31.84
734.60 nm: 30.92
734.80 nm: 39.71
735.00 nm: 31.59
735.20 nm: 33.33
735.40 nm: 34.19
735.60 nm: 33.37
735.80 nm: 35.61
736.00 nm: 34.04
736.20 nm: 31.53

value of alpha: 0.005 mag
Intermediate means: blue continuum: 36.3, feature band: 34.4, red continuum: 33.9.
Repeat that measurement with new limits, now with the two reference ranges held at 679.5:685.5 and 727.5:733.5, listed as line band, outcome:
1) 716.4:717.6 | 0.04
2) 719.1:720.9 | 0.04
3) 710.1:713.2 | -0.04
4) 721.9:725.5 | 0.01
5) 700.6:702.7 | 0.03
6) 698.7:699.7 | -0.02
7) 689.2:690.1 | 0.02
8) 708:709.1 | 0.01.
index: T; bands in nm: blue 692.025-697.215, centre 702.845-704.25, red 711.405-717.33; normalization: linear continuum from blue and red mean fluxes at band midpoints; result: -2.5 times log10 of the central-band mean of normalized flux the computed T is 0.02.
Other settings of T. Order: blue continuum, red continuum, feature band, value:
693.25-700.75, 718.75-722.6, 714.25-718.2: -0.01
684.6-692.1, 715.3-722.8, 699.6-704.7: 0.00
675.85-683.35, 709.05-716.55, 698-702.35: 0.02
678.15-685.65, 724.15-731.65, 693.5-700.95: -0.01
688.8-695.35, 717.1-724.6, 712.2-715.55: -0.05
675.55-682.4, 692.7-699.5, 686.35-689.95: 0.02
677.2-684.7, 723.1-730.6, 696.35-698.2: -0.02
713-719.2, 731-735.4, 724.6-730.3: 0.02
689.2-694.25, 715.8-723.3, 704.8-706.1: -0.06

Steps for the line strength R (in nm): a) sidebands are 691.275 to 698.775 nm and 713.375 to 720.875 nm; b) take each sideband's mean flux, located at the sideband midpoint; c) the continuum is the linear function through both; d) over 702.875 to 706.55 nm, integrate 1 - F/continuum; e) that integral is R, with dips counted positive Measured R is -0.06 nm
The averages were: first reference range 35.5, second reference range 33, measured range 35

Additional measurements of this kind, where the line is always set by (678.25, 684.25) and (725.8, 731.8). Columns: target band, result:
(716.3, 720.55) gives 0.18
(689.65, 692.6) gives 0.04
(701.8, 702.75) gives 0.05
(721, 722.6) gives 0.03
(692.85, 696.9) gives -0.02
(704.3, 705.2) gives 0.01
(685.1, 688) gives 0.00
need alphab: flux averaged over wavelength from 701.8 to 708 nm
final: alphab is 34.5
